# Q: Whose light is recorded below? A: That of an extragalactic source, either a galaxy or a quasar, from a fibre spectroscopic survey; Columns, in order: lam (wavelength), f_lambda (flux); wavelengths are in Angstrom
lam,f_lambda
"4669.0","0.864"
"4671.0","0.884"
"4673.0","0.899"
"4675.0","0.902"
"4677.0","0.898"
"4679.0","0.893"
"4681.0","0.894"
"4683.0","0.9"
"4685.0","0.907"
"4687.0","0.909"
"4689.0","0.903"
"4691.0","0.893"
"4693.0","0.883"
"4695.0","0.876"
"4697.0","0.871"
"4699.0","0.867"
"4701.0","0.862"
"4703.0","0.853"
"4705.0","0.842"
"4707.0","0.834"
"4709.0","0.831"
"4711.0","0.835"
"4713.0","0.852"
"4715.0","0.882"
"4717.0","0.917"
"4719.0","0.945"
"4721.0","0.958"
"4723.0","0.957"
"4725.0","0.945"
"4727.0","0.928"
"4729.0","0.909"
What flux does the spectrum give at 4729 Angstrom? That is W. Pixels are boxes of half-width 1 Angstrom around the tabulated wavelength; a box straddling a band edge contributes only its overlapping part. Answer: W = 0.909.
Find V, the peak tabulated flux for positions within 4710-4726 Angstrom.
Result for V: 0.958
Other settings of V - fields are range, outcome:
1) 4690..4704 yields 0.893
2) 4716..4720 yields 0.945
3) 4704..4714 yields 0.852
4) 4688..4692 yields 0.903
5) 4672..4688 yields 0.909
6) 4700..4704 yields 0.862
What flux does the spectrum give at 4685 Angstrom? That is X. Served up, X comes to 0.907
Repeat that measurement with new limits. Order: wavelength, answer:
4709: 0.831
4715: 0.882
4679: 0.893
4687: 0.909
